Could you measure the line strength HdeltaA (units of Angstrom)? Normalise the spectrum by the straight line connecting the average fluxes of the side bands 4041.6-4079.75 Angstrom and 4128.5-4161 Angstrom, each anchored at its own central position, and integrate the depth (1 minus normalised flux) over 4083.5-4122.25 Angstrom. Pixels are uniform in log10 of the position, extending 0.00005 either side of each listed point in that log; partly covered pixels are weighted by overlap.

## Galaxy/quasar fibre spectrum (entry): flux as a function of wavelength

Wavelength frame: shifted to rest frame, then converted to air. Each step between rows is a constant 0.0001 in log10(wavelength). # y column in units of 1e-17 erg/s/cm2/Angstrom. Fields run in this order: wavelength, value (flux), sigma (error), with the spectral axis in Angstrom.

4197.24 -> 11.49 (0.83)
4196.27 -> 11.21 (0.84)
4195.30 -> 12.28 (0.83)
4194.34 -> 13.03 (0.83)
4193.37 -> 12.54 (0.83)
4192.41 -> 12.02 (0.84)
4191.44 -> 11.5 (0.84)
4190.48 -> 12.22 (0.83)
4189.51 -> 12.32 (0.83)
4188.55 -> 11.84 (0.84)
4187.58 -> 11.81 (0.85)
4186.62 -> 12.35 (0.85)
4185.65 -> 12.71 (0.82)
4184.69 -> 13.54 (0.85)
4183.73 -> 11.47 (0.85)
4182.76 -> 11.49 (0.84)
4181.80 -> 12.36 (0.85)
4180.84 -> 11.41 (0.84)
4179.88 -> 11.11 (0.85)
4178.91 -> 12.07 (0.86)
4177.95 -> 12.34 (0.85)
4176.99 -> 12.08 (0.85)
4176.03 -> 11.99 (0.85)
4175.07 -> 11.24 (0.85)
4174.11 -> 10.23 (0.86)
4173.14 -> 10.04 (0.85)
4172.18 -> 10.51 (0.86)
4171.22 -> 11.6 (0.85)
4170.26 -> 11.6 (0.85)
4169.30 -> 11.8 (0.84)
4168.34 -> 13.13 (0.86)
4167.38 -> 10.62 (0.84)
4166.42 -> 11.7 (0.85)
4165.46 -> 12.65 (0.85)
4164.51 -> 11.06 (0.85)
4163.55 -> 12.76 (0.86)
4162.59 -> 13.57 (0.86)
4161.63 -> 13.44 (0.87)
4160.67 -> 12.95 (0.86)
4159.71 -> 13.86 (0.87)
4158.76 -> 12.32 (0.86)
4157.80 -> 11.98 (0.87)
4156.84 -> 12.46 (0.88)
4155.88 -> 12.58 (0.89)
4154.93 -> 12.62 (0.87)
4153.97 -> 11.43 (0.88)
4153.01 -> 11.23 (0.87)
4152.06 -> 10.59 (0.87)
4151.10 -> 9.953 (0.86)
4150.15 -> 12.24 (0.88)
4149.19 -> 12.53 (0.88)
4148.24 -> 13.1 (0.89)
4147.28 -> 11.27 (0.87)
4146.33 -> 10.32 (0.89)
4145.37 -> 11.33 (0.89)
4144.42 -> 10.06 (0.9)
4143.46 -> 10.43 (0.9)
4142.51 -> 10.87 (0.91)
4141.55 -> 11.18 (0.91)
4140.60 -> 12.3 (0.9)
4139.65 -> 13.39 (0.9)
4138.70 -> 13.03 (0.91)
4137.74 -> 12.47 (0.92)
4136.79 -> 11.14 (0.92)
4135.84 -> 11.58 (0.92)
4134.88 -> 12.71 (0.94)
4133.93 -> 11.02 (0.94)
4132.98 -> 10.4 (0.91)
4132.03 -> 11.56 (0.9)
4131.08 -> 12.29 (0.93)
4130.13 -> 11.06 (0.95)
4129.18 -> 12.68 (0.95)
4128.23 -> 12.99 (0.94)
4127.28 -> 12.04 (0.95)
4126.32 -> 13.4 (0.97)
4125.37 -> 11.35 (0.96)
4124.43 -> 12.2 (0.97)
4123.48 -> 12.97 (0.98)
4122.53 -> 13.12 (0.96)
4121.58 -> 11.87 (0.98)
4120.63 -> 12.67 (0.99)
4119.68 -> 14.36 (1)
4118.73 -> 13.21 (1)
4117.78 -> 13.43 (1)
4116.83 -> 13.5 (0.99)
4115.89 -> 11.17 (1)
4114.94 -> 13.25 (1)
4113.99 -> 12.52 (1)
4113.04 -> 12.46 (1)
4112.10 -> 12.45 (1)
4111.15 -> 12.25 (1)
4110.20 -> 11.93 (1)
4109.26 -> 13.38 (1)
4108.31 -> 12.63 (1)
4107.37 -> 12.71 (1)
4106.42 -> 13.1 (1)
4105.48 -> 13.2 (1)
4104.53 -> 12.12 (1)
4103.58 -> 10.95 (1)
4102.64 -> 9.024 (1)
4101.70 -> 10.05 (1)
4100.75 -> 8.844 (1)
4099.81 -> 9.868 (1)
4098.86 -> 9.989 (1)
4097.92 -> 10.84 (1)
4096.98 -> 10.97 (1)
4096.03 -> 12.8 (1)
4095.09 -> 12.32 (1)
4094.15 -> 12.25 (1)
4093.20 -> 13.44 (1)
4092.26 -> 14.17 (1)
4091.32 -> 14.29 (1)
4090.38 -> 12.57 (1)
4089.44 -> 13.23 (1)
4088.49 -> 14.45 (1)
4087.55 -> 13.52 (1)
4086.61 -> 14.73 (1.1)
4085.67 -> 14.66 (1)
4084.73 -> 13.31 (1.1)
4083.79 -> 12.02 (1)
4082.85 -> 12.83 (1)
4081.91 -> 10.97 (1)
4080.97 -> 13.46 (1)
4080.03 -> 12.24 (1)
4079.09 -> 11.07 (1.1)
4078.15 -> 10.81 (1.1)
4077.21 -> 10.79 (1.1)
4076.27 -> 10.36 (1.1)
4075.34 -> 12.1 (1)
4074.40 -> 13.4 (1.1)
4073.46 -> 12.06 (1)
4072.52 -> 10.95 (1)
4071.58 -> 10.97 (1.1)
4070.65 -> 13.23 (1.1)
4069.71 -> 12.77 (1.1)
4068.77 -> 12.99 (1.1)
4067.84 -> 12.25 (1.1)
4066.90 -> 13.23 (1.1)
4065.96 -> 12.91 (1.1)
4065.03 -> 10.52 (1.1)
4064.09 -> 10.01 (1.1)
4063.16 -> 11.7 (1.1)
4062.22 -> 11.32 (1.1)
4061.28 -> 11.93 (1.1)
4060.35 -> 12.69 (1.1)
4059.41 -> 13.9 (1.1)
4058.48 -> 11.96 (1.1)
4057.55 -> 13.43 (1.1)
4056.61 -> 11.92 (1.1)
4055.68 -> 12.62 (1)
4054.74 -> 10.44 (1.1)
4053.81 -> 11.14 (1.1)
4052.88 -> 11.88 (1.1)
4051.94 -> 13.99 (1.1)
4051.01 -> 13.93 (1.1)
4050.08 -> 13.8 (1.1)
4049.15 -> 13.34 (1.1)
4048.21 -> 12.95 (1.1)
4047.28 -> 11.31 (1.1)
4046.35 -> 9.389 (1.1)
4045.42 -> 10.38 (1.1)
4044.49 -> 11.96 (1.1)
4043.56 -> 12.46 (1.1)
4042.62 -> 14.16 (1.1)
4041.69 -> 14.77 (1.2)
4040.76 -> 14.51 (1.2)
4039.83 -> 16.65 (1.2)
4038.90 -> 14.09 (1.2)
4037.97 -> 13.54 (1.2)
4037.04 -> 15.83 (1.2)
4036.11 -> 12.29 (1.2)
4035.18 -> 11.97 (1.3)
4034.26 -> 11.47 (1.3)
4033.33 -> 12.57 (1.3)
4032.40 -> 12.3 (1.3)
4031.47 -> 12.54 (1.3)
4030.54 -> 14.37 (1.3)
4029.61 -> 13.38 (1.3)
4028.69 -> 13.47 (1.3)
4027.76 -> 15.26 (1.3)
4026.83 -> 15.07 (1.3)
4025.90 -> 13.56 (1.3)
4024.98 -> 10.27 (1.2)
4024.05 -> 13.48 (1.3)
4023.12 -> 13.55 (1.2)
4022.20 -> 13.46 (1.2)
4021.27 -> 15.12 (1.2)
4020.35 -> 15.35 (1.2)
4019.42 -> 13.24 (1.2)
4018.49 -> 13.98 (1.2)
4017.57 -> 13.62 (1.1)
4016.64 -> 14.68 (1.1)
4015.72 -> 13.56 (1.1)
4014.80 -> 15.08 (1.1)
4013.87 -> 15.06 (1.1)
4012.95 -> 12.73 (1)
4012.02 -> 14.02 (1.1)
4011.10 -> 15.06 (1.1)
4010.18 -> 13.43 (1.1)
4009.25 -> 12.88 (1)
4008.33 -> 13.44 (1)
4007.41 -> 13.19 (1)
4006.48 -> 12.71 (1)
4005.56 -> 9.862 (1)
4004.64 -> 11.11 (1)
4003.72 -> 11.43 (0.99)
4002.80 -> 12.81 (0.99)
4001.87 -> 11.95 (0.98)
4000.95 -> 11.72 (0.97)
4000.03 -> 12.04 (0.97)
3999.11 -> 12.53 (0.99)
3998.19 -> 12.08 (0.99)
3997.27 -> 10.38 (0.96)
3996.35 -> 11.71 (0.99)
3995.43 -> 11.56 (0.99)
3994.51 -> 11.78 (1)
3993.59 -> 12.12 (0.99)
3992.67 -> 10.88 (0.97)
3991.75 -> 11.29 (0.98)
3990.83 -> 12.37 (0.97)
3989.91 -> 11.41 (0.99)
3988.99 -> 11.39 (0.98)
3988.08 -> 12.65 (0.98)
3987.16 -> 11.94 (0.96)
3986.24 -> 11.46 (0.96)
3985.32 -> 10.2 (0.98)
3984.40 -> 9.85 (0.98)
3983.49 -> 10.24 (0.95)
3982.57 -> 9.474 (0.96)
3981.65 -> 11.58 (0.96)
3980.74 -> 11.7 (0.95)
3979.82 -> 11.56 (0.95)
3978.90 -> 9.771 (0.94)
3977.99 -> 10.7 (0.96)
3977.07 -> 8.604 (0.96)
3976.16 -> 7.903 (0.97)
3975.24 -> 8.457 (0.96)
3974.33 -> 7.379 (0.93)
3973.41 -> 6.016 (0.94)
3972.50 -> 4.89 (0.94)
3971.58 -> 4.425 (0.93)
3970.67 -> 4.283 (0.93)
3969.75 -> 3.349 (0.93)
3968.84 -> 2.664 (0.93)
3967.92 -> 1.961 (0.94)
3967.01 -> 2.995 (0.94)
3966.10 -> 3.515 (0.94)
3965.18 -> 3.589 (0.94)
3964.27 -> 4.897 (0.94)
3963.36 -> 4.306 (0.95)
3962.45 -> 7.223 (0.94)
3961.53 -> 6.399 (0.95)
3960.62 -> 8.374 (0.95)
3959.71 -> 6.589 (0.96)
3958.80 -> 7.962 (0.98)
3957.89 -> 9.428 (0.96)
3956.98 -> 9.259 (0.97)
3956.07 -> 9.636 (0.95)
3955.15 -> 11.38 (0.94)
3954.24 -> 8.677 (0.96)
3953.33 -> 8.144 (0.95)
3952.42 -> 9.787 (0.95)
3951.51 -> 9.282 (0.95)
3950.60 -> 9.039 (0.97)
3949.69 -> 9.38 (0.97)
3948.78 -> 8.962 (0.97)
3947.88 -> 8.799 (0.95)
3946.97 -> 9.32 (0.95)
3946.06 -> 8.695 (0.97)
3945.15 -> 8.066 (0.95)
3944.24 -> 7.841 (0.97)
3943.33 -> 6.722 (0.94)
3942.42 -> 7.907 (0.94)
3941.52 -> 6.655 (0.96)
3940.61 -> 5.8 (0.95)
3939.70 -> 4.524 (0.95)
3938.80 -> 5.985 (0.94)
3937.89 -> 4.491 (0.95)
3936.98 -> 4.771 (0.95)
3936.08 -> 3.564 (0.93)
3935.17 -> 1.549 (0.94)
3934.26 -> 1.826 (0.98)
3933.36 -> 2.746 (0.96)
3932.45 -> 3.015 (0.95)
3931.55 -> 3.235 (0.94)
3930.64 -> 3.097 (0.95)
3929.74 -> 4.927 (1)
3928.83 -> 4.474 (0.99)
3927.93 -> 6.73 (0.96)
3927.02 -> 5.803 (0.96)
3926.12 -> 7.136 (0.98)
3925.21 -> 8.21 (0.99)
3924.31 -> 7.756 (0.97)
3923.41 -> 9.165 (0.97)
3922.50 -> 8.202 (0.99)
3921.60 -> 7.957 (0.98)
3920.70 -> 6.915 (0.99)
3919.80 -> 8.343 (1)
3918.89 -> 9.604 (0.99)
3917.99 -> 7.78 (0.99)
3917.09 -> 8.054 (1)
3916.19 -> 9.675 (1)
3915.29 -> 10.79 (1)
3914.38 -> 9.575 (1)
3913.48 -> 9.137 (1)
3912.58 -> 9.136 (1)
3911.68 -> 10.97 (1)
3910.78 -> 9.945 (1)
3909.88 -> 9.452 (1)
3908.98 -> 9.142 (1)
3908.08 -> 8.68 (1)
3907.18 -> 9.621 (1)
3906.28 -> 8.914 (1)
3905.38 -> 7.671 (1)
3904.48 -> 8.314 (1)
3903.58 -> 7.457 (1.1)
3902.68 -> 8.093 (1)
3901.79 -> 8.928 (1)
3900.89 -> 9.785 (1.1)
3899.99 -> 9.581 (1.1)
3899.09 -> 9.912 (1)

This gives -1.6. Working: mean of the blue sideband 12.1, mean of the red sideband 11.8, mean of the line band 12.5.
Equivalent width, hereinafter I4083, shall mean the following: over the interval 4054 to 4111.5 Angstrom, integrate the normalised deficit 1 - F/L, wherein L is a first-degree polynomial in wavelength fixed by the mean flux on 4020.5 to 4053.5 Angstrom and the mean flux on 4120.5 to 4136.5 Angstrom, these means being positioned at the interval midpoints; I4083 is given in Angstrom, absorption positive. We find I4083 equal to 2.33 Angstrom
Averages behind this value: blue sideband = 13.2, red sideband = 12.1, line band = 12.1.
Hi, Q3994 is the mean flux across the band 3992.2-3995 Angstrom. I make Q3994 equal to 11.6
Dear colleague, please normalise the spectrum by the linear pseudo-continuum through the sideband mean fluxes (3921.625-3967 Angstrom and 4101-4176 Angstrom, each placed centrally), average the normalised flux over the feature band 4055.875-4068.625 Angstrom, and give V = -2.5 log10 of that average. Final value -0.22 mag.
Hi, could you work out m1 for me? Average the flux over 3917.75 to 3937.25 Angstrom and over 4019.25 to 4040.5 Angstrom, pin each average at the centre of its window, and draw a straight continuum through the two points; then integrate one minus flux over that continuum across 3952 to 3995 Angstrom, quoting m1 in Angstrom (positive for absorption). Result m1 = 4.38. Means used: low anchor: 5.75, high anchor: 13.6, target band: 8.4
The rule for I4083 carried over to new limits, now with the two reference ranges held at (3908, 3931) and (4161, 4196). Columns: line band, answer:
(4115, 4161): -2.9 Angstrom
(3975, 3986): -1.3 Angstrom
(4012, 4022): -4.9 Angstrom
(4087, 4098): -2.4 Angstrom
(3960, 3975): 6.8 Angstrom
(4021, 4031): -4.1 Angstrom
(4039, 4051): -3.7 Angstrom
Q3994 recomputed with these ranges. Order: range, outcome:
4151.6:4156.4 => 11.7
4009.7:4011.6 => 14.2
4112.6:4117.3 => 12.6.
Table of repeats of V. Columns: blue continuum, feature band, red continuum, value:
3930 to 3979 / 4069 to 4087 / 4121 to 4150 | -0.20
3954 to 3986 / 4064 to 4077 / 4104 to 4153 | -0.16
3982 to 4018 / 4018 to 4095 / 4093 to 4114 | -0.08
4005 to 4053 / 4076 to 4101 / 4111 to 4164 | 0.04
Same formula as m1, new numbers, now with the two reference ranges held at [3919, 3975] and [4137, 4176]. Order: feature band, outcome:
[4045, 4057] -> -3.98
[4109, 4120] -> -2.12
